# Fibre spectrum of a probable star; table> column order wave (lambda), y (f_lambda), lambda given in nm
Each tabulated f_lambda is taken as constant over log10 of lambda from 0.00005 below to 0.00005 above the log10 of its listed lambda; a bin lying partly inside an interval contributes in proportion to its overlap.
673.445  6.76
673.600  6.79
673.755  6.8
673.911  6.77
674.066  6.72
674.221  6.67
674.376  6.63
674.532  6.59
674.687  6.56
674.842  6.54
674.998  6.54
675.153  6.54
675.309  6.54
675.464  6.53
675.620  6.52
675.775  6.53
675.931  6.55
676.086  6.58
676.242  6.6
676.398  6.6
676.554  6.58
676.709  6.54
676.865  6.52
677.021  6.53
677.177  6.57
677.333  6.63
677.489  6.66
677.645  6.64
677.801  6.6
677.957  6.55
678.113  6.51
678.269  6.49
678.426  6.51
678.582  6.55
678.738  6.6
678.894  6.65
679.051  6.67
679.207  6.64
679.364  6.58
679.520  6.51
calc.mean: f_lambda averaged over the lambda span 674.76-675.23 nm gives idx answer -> 6.54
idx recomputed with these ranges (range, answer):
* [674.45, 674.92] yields 6.56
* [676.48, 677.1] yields 6.55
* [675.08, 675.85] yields 6.53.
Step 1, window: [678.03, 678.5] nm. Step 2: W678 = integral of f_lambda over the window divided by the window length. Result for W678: 6.5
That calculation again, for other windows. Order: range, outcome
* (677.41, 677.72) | 6.65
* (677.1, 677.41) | 6.6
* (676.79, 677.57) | 6.58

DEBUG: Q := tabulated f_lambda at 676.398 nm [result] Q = 6.6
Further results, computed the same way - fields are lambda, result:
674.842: 6.54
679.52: 6.51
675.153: 6.54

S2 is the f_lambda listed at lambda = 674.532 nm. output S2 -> 6.59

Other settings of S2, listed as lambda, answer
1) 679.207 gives 6.64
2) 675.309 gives 6.54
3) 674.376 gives 6.63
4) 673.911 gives 6.77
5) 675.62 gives 6.52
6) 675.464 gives 6.53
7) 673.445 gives 6.76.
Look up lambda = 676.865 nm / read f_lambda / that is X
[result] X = 6.52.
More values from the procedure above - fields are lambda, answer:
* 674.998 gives 6.54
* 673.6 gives 6.79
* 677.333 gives 6.63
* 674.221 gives 6.67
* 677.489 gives 6.66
